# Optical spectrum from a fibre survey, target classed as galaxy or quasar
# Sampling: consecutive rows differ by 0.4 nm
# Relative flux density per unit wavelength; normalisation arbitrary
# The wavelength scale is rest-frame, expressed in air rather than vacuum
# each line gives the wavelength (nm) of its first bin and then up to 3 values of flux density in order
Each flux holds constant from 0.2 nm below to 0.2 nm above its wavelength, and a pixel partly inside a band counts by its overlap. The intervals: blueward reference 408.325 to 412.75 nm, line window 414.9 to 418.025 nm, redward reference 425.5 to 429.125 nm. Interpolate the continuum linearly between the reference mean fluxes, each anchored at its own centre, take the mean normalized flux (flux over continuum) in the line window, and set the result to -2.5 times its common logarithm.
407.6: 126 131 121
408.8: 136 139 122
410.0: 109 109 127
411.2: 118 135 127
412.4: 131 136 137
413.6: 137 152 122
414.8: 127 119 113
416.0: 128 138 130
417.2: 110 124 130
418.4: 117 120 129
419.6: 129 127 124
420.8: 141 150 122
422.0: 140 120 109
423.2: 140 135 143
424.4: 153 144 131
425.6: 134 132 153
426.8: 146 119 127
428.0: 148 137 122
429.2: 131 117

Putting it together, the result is 0.04 mag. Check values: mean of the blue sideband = 125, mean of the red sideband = 135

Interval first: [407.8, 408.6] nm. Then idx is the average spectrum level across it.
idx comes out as 126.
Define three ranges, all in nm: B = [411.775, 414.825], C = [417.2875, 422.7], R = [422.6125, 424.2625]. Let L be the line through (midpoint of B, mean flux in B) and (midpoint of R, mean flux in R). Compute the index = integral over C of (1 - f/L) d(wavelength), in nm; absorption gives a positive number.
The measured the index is 0.21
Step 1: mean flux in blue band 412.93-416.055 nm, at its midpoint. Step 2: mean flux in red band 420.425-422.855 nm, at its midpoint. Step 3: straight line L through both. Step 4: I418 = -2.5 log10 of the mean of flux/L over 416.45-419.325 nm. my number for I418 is 0.06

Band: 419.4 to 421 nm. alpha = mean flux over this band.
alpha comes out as 130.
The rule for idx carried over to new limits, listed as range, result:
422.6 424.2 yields 132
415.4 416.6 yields 126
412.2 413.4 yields 135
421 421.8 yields 136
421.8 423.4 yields 127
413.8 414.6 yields 137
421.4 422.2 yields 131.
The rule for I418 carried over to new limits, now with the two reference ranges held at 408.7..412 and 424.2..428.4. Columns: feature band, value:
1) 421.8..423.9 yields 0.049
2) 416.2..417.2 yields 0.006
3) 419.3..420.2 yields 0.038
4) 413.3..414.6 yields -0.079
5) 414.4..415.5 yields 0.056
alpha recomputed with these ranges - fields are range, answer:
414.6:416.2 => 122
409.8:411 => 115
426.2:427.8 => 136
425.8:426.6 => 142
